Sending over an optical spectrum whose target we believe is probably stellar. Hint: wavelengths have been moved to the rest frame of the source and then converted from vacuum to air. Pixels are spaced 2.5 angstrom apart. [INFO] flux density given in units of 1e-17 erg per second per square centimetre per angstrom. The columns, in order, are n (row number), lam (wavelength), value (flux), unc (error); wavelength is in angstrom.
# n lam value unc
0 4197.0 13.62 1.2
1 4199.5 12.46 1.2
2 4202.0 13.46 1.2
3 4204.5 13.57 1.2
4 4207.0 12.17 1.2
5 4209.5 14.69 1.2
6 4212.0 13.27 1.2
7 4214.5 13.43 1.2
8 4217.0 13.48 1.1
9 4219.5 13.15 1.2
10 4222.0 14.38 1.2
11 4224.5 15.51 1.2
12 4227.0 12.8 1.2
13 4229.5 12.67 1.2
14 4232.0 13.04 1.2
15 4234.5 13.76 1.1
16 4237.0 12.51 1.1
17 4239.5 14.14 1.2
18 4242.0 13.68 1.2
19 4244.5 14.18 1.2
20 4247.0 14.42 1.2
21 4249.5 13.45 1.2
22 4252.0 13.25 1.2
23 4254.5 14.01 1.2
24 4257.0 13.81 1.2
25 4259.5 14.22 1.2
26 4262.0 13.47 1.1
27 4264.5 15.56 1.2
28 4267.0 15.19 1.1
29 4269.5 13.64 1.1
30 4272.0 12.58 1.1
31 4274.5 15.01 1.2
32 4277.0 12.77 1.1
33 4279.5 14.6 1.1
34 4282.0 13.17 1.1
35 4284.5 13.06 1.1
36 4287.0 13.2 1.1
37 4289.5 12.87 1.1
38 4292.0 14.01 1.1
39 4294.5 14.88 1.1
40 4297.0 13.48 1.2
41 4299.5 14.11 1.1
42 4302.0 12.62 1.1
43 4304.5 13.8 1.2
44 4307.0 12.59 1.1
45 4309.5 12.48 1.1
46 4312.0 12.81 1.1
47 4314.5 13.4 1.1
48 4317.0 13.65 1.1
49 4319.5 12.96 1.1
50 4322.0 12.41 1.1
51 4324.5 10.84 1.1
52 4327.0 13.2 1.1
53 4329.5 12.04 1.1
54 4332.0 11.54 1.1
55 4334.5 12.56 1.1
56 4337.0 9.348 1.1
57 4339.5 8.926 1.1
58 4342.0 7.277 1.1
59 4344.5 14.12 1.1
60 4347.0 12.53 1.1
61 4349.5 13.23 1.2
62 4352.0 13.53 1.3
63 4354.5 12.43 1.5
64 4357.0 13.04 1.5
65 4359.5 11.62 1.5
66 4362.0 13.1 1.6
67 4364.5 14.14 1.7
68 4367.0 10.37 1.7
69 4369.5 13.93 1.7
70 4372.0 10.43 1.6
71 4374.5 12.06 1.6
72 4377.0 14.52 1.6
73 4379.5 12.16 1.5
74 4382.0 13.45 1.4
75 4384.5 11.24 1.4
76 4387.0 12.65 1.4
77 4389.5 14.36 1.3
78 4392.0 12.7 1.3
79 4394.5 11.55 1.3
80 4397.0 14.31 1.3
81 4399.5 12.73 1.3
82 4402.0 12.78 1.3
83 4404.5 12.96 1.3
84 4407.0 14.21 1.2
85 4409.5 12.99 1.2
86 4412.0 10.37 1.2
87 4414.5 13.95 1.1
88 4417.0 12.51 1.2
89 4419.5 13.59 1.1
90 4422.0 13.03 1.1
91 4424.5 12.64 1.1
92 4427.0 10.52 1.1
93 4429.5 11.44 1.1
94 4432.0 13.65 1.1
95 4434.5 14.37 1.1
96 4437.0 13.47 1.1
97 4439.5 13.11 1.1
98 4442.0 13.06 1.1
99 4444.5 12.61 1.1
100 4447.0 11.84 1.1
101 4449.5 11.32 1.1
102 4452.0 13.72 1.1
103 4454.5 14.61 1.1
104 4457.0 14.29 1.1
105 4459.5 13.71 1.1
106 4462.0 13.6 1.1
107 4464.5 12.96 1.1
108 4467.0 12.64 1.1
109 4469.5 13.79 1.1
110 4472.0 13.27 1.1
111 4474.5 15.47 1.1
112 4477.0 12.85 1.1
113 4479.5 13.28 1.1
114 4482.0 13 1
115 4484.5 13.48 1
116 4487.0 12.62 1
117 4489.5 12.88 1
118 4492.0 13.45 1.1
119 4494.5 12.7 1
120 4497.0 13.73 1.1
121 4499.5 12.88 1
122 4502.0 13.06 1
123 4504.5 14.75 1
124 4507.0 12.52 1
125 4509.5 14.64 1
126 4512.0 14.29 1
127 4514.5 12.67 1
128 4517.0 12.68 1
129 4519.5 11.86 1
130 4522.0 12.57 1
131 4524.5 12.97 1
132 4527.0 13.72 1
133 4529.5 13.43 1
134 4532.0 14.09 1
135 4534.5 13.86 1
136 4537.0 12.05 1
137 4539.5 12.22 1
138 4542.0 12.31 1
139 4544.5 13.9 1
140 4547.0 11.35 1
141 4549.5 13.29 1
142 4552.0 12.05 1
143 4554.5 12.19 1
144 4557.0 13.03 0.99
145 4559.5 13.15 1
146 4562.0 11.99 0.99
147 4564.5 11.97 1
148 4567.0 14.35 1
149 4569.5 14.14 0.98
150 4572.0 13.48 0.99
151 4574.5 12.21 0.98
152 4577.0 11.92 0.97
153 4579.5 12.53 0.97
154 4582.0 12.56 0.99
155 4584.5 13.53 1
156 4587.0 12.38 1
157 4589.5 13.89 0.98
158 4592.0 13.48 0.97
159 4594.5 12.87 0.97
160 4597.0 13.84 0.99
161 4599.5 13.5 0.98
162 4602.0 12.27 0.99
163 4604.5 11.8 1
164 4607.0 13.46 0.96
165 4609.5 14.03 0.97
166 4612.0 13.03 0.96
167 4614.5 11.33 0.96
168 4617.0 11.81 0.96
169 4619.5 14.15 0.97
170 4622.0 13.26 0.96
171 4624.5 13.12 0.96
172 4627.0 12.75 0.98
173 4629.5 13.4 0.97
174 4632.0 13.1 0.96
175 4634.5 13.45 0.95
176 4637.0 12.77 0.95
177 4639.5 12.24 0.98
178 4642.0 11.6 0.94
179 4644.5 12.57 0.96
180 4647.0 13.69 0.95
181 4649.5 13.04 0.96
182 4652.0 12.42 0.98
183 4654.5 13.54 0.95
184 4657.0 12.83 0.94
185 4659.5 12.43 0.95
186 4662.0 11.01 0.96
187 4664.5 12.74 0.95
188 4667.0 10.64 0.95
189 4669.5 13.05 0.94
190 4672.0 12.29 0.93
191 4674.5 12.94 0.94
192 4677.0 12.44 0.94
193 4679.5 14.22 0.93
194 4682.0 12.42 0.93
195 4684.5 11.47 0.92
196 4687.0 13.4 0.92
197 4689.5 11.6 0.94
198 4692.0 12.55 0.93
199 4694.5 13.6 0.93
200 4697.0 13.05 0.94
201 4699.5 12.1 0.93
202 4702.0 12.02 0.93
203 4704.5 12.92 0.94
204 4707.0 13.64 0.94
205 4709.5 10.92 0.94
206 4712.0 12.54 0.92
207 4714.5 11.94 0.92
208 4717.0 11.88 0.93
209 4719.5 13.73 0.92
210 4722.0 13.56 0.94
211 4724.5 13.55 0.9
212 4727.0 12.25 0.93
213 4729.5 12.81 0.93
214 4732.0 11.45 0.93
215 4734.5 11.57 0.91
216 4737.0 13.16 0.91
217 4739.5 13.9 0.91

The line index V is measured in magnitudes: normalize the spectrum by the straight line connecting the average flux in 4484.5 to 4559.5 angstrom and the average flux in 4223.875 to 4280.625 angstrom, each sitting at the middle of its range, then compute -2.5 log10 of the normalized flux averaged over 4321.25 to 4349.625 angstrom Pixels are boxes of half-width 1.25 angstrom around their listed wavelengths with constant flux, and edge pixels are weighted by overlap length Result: 0.19 mag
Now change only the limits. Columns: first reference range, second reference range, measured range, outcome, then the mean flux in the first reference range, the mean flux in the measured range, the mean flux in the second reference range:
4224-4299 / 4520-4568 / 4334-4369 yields 0.133 mag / 13.8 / 11.9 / 12.8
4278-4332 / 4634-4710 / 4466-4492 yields -0.040 mag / 13.1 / 13.3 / 12.6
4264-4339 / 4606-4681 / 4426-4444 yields 0.011 mag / 13.1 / 12.8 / 12.8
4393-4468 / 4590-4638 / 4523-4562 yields 0.011 mag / 13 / 12.9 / 13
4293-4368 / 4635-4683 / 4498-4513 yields -0.096 mag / 12.4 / 13.7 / 12.6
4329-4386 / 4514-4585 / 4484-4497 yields -0.040 mag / 12.1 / 13.1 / 12.8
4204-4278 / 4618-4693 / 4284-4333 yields 0.046 mag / 13.7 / 13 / 12.7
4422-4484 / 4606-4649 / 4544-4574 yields 0.012 mag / 13.1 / 12.9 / 12.9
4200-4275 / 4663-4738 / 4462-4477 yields -0.035 mag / 13.7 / 13.6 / 12.5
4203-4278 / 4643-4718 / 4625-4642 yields -0.017 mag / 13.7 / 12.9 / 12.5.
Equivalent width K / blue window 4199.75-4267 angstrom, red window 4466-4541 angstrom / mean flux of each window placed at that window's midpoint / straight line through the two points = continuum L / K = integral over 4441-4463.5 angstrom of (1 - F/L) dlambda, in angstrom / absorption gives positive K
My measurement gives 0.2 angstrom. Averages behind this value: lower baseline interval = 13.7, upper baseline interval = 13.2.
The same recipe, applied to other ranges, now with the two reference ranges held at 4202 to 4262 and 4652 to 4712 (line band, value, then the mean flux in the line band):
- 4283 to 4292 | 0.2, 13.2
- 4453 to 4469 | -0.7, 13.6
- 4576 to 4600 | -0.6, 13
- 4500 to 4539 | -1.0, 13.2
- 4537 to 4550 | 0.3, 12.5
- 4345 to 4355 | 0.2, 13.1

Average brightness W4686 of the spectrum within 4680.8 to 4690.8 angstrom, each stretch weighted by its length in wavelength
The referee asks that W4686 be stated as 12.2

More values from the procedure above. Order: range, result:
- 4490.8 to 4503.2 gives 13.2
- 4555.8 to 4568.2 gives 12.9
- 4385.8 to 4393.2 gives 13.2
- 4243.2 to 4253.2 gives 13.8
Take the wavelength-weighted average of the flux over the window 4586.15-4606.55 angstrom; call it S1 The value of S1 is 13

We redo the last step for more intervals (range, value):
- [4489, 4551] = 13.1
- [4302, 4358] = 12.2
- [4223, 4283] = 13.8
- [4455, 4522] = 13.3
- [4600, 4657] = 12.9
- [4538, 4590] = 12.8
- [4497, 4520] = 13.3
